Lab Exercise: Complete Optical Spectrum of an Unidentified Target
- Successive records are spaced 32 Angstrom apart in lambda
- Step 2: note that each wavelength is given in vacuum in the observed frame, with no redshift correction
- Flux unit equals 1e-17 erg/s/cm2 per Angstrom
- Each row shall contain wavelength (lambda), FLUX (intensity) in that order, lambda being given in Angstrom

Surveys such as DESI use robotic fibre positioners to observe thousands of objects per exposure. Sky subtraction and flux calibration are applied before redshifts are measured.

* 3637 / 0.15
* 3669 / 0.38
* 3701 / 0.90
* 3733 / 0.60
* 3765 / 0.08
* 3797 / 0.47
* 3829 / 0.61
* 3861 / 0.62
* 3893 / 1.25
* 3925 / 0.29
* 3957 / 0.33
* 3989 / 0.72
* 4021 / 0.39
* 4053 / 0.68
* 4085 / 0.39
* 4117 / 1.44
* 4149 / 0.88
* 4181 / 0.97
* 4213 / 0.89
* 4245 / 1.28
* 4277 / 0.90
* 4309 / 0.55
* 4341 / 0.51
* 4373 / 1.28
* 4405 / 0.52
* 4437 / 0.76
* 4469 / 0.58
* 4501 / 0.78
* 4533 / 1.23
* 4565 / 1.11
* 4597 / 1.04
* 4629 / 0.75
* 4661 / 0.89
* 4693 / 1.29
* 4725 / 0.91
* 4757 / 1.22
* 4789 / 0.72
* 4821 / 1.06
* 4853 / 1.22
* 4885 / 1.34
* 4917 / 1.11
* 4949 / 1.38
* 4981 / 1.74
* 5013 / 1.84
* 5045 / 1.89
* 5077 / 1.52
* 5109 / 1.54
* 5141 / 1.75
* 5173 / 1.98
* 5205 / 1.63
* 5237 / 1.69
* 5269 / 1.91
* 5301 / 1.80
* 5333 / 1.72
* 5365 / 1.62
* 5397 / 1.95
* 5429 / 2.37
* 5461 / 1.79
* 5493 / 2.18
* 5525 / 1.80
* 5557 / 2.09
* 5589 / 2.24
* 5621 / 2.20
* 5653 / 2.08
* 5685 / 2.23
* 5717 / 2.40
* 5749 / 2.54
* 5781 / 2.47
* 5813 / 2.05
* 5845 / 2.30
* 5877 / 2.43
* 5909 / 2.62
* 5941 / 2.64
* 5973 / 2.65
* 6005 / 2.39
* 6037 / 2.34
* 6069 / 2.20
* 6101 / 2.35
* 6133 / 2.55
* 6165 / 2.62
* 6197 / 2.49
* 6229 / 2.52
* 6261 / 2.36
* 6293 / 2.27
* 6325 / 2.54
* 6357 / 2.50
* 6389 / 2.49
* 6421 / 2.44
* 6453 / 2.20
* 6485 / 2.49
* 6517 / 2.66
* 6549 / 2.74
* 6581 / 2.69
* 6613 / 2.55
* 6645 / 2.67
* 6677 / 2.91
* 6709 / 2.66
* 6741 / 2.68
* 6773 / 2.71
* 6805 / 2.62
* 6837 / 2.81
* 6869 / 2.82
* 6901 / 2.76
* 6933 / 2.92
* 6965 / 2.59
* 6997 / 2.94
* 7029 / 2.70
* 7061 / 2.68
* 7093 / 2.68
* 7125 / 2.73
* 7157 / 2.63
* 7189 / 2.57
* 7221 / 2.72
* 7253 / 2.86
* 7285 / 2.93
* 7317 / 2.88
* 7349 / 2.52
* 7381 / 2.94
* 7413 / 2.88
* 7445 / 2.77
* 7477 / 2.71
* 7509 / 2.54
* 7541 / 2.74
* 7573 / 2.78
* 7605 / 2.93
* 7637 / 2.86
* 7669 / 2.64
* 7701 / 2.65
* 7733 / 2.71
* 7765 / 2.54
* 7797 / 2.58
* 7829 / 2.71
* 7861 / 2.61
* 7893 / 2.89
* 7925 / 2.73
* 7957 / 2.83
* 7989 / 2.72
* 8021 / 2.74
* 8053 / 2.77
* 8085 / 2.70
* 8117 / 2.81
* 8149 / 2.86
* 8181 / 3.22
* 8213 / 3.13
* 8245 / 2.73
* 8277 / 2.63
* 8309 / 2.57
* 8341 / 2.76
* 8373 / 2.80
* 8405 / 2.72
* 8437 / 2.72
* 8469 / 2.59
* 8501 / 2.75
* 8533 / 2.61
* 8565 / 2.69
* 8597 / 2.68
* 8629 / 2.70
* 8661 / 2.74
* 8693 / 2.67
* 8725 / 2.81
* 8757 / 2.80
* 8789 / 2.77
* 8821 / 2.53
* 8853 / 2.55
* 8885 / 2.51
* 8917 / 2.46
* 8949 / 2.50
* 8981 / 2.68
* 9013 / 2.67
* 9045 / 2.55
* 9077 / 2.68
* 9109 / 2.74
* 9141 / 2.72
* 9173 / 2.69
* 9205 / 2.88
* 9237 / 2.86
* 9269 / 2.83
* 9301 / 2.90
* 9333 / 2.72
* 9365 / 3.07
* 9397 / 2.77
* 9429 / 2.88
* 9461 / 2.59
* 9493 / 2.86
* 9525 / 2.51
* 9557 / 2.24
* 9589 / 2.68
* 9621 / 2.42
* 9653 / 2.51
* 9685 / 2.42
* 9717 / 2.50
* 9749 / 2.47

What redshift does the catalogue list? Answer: 0.246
